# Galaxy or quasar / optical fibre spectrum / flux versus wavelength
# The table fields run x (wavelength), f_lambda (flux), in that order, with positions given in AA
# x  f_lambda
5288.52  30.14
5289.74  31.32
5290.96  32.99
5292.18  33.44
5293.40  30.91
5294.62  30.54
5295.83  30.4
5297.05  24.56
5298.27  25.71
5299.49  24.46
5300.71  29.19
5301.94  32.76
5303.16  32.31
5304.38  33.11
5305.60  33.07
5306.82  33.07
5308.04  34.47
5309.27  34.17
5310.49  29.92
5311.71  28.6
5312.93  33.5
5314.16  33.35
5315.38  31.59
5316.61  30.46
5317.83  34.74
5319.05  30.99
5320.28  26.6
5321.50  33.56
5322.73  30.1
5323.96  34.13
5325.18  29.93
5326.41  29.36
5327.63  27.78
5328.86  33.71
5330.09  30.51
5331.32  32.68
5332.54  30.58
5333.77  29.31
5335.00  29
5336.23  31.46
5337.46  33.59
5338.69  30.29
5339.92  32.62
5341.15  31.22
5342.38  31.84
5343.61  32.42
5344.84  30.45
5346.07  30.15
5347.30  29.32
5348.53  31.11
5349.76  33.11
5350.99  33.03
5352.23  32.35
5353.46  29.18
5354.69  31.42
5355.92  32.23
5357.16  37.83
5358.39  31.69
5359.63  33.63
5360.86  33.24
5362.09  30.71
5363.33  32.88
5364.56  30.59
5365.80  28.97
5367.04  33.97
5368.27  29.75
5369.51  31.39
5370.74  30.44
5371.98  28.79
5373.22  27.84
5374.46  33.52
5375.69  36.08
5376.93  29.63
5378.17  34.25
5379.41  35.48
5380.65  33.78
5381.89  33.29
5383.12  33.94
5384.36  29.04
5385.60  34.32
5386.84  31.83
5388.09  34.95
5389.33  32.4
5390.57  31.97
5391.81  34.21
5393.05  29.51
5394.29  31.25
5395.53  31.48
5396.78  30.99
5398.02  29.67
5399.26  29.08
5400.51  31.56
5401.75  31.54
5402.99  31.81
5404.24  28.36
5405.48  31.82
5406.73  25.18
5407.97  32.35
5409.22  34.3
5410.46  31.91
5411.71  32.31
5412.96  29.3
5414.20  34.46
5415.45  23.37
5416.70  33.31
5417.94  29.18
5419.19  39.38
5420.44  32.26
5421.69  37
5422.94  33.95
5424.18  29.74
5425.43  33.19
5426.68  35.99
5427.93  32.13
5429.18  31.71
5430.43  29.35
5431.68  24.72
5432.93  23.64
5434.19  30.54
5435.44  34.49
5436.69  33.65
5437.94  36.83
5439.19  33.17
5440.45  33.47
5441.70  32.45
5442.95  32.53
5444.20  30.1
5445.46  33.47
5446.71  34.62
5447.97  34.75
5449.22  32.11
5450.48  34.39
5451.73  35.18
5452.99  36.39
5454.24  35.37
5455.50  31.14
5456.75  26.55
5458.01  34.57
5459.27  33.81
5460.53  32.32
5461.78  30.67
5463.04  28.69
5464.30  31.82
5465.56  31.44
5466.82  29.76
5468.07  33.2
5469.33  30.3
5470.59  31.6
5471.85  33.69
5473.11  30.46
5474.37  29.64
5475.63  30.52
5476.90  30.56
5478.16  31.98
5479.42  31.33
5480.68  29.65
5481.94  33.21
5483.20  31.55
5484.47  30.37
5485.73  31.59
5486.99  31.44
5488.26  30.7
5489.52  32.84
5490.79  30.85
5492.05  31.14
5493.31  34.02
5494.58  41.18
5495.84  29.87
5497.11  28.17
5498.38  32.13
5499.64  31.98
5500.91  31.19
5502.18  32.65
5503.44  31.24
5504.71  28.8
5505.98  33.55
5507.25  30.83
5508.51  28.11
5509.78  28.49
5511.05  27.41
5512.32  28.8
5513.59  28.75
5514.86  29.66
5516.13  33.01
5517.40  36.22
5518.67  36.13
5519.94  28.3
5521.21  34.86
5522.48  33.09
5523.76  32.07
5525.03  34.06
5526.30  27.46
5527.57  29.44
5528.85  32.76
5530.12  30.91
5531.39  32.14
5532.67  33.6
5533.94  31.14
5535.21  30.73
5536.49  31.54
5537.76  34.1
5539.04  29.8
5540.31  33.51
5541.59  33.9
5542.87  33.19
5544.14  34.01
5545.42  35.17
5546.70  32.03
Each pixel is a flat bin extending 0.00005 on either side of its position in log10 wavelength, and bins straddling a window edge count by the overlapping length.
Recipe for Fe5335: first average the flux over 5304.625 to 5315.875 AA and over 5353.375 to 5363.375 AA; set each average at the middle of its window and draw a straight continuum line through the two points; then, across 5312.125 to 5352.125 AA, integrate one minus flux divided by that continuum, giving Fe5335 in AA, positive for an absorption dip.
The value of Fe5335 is 1.5 AA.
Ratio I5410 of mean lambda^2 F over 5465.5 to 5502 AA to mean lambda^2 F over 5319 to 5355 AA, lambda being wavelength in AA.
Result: 1.1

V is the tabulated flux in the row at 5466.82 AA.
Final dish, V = 29.76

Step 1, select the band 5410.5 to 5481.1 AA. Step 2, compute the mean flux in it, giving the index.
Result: 32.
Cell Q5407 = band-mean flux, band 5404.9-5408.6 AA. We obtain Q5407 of 29.7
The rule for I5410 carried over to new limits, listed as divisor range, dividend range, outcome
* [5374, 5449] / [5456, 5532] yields 1.01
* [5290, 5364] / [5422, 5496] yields 1.07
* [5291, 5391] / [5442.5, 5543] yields 1.07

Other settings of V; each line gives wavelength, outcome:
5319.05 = 30.99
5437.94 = 36.83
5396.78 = 30.99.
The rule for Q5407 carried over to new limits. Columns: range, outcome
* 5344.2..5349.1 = 30.3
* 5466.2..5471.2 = 31.3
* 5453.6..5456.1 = 33.3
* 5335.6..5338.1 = 32.4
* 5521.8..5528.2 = 31.3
